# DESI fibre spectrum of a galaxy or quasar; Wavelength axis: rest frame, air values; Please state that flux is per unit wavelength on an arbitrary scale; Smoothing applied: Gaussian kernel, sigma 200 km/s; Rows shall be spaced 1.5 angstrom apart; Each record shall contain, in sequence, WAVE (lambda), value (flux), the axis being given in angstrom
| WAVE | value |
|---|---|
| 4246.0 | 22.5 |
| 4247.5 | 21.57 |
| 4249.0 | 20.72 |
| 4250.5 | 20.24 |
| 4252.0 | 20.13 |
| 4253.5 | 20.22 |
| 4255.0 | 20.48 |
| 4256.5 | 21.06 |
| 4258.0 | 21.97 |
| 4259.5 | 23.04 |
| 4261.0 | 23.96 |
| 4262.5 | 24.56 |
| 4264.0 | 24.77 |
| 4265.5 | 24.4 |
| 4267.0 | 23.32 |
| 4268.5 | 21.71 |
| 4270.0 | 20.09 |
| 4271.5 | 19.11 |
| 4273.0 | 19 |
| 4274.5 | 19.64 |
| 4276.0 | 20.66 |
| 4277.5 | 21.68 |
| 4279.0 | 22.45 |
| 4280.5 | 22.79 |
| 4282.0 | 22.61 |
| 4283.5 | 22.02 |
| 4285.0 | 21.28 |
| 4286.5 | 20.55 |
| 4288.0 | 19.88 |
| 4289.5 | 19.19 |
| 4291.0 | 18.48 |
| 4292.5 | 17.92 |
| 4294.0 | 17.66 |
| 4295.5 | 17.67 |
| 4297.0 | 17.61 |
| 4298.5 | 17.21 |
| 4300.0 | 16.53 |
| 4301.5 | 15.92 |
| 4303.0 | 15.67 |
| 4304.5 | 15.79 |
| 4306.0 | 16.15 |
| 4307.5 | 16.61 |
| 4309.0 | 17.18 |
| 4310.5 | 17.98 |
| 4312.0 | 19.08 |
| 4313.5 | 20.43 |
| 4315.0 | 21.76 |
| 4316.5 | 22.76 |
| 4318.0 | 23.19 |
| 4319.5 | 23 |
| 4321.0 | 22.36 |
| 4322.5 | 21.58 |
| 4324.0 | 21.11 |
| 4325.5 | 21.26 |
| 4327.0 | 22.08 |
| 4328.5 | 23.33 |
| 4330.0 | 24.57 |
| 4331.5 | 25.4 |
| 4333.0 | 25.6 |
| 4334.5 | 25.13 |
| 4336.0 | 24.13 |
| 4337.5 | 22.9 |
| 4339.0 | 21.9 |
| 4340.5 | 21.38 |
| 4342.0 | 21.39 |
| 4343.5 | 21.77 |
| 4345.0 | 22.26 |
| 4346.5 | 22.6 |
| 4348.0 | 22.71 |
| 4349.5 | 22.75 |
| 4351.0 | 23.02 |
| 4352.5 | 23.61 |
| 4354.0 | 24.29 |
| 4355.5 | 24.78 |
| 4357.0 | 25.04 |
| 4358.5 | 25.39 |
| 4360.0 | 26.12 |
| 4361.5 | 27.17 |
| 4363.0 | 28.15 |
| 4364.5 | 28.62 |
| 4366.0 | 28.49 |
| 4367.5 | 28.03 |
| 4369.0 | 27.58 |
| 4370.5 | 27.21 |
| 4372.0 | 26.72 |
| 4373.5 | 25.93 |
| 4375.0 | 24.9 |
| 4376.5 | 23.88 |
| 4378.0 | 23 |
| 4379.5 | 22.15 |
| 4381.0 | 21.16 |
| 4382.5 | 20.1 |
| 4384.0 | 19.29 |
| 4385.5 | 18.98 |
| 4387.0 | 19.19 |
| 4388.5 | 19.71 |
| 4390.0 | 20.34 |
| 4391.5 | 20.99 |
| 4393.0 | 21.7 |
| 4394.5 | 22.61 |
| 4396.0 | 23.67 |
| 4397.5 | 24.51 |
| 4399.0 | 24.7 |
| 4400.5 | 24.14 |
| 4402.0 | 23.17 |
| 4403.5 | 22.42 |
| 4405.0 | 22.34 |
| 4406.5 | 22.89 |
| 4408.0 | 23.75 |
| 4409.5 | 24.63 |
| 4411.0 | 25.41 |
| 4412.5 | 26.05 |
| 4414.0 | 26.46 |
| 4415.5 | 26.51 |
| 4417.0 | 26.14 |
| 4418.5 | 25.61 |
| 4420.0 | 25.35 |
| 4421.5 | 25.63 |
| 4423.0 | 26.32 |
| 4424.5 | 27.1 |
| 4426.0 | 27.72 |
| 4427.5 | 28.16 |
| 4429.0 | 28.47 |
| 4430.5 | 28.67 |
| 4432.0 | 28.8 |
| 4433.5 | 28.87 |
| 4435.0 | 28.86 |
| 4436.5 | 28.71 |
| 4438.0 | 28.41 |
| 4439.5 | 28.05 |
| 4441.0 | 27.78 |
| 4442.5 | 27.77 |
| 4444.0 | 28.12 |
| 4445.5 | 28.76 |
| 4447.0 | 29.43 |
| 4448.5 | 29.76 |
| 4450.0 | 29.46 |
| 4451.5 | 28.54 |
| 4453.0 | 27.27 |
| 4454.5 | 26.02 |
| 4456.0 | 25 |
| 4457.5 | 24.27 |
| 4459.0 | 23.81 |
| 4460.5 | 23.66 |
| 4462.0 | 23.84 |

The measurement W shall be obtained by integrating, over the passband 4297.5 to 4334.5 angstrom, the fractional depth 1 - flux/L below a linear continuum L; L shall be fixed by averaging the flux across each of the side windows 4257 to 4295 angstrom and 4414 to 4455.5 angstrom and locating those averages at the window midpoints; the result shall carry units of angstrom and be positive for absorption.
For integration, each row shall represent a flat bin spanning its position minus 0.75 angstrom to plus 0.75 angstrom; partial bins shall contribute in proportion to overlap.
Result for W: 4.2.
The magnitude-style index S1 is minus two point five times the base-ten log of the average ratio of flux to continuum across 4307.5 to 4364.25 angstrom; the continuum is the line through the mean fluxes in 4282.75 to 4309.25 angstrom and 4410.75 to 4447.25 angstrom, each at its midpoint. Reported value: -0.10 mag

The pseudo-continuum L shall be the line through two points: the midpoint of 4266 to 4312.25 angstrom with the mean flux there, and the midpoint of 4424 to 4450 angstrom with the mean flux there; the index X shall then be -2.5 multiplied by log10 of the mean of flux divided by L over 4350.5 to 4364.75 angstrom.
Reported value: -0.09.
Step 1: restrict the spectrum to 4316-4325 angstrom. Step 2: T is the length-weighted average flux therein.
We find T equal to 22.3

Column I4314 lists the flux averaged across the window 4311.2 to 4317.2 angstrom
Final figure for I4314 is 21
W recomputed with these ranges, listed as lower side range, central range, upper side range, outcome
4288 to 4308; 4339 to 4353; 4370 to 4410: -1.6 angstrom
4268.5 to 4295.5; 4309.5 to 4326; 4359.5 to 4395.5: 0.3 angstrom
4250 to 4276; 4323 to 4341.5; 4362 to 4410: -0.4 angstrom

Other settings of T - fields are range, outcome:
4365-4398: 23.2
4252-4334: 20.7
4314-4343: 22.9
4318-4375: 24.3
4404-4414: 24.3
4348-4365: 25.2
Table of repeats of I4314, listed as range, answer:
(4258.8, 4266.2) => 24.2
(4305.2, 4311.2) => 17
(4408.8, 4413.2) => 25.4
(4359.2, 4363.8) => 27.1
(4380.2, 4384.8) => 20.2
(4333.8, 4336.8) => 24.6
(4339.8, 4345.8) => 21.7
